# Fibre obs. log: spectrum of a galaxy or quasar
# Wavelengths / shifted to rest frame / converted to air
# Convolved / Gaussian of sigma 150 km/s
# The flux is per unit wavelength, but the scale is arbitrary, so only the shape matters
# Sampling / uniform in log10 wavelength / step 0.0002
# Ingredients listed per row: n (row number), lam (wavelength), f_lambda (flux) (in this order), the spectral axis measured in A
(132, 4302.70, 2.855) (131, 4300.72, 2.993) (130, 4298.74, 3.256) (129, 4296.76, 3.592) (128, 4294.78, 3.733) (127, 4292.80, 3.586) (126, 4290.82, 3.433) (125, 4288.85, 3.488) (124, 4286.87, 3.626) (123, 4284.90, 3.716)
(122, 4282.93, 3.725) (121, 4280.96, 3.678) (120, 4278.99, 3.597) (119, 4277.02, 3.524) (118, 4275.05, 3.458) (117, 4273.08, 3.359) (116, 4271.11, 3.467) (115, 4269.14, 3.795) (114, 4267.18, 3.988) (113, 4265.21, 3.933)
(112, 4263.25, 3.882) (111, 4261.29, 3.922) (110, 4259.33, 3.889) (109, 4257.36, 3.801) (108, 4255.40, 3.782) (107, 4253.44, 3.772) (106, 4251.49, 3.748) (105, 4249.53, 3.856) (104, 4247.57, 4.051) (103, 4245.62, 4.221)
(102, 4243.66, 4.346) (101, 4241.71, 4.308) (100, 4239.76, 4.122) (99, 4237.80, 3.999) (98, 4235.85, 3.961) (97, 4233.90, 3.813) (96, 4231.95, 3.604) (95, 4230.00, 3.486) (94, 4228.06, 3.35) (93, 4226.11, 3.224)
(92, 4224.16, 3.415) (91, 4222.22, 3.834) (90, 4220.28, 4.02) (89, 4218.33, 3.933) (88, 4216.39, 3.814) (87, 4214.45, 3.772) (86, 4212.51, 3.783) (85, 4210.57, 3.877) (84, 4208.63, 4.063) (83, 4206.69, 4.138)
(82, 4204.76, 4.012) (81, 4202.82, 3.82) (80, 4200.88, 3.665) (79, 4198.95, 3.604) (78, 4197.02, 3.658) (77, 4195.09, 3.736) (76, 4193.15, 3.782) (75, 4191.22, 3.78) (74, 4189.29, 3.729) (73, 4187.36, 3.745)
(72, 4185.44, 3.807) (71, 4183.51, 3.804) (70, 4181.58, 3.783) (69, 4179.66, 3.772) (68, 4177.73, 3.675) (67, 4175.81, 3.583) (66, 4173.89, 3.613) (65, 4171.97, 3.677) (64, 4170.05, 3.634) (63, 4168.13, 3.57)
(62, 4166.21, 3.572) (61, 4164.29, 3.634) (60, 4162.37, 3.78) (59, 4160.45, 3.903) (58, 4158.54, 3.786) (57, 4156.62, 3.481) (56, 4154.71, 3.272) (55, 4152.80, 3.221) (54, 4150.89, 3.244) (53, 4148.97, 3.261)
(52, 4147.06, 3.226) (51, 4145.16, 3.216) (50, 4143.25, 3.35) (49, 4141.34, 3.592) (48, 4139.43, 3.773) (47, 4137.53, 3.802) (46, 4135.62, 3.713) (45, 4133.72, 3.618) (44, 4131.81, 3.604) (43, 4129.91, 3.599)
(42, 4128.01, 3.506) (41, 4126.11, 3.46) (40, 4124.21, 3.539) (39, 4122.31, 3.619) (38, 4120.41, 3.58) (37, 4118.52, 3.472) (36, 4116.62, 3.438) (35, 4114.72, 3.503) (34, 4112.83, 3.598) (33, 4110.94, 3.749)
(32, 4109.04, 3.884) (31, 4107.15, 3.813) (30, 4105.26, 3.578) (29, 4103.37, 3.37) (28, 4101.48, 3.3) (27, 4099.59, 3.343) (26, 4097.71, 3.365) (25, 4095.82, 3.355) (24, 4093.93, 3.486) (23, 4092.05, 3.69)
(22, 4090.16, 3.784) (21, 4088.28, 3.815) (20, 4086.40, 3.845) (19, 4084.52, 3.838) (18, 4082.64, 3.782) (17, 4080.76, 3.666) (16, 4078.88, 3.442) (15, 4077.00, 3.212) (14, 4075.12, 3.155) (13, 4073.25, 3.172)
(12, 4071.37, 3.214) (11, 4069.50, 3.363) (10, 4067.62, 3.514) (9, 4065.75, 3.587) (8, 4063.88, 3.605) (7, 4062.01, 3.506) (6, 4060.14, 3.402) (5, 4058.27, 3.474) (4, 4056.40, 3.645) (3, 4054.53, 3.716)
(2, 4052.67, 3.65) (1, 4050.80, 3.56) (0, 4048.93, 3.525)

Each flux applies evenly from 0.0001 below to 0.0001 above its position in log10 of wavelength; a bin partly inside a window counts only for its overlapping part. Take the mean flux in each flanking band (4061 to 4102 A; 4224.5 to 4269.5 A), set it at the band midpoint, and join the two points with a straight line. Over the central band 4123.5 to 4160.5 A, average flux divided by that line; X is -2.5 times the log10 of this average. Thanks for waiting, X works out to 0.041 mag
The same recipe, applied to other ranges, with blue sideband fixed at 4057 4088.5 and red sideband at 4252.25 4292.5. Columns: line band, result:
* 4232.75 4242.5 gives -0.104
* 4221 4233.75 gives 0.039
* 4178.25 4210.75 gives -0.056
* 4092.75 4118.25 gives 0.003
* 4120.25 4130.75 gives 0.001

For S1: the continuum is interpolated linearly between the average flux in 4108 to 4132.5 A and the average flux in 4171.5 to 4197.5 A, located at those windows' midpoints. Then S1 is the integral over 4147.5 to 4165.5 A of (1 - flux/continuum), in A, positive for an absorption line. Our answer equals 0.8 A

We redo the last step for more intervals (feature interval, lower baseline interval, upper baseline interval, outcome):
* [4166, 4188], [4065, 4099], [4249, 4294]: -0.5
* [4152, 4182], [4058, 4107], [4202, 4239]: 0.4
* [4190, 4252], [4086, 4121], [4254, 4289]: -2.9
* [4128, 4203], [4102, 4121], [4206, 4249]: 2.1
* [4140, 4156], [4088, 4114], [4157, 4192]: 1.5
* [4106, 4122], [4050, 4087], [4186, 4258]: -0.1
